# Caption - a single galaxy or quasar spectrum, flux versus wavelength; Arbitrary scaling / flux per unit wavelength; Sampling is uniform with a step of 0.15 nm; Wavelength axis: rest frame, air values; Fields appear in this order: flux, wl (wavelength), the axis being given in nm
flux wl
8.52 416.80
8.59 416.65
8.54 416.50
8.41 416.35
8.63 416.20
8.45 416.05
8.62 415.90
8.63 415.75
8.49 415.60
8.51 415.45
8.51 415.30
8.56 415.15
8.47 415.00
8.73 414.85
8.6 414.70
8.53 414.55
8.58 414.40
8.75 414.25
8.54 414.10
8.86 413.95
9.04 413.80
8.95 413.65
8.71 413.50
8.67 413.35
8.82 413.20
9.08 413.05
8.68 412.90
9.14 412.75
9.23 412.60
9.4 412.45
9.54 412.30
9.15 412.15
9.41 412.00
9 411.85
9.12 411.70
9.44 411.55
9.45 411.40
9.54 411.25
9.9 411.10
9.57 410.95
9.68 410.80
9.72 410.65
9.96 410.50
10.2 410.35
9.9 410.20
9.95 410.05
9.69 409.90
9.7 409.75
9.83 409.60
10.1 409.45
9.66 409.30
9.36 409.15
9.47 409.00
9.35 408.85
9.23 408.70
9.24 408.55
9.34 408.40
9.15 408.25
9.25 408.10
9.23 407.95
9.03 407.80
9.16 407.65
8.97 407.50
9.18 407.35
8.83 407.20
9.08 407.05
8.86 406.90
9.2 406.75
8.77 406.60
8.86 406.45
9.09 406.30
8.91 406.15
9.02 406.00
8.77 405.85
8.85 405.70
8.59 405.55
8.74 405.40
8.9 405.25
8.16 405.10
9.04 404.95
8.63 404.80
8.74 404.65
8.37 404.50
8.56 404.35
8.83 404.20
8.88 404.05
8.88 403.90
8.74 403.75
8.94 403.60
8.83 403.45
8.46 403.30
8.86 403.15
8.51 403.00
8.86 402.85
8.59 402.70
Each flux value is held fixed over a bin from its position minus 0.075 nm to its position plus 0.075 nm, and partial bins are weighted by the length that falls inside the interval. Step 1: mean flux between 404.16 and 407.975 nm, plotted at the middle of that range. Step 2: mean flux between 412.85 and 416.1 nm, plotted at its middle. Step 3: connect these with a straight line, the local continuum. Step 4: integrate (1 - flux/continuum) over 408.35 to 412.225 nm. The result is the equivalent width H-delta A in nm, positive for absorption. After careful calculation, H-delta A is -0.36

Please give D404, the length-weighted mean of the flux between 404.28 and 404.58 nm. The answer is 8.47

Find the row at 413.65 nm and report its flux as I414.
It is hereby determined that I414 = 8.95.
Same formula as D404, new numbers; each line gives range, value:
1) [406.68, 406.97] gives 9.03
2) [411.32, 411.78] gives 9.34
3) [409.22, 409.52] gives 9.87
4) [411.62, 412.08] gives 9.18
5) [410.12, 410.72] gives 9.95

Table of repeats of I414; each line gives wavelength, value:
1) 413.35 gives 8.67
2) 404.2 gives 8.83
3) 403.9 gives 8.88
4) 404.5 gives 8.37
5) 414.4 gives 8.58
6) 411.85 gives 9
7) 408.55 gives 9.24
